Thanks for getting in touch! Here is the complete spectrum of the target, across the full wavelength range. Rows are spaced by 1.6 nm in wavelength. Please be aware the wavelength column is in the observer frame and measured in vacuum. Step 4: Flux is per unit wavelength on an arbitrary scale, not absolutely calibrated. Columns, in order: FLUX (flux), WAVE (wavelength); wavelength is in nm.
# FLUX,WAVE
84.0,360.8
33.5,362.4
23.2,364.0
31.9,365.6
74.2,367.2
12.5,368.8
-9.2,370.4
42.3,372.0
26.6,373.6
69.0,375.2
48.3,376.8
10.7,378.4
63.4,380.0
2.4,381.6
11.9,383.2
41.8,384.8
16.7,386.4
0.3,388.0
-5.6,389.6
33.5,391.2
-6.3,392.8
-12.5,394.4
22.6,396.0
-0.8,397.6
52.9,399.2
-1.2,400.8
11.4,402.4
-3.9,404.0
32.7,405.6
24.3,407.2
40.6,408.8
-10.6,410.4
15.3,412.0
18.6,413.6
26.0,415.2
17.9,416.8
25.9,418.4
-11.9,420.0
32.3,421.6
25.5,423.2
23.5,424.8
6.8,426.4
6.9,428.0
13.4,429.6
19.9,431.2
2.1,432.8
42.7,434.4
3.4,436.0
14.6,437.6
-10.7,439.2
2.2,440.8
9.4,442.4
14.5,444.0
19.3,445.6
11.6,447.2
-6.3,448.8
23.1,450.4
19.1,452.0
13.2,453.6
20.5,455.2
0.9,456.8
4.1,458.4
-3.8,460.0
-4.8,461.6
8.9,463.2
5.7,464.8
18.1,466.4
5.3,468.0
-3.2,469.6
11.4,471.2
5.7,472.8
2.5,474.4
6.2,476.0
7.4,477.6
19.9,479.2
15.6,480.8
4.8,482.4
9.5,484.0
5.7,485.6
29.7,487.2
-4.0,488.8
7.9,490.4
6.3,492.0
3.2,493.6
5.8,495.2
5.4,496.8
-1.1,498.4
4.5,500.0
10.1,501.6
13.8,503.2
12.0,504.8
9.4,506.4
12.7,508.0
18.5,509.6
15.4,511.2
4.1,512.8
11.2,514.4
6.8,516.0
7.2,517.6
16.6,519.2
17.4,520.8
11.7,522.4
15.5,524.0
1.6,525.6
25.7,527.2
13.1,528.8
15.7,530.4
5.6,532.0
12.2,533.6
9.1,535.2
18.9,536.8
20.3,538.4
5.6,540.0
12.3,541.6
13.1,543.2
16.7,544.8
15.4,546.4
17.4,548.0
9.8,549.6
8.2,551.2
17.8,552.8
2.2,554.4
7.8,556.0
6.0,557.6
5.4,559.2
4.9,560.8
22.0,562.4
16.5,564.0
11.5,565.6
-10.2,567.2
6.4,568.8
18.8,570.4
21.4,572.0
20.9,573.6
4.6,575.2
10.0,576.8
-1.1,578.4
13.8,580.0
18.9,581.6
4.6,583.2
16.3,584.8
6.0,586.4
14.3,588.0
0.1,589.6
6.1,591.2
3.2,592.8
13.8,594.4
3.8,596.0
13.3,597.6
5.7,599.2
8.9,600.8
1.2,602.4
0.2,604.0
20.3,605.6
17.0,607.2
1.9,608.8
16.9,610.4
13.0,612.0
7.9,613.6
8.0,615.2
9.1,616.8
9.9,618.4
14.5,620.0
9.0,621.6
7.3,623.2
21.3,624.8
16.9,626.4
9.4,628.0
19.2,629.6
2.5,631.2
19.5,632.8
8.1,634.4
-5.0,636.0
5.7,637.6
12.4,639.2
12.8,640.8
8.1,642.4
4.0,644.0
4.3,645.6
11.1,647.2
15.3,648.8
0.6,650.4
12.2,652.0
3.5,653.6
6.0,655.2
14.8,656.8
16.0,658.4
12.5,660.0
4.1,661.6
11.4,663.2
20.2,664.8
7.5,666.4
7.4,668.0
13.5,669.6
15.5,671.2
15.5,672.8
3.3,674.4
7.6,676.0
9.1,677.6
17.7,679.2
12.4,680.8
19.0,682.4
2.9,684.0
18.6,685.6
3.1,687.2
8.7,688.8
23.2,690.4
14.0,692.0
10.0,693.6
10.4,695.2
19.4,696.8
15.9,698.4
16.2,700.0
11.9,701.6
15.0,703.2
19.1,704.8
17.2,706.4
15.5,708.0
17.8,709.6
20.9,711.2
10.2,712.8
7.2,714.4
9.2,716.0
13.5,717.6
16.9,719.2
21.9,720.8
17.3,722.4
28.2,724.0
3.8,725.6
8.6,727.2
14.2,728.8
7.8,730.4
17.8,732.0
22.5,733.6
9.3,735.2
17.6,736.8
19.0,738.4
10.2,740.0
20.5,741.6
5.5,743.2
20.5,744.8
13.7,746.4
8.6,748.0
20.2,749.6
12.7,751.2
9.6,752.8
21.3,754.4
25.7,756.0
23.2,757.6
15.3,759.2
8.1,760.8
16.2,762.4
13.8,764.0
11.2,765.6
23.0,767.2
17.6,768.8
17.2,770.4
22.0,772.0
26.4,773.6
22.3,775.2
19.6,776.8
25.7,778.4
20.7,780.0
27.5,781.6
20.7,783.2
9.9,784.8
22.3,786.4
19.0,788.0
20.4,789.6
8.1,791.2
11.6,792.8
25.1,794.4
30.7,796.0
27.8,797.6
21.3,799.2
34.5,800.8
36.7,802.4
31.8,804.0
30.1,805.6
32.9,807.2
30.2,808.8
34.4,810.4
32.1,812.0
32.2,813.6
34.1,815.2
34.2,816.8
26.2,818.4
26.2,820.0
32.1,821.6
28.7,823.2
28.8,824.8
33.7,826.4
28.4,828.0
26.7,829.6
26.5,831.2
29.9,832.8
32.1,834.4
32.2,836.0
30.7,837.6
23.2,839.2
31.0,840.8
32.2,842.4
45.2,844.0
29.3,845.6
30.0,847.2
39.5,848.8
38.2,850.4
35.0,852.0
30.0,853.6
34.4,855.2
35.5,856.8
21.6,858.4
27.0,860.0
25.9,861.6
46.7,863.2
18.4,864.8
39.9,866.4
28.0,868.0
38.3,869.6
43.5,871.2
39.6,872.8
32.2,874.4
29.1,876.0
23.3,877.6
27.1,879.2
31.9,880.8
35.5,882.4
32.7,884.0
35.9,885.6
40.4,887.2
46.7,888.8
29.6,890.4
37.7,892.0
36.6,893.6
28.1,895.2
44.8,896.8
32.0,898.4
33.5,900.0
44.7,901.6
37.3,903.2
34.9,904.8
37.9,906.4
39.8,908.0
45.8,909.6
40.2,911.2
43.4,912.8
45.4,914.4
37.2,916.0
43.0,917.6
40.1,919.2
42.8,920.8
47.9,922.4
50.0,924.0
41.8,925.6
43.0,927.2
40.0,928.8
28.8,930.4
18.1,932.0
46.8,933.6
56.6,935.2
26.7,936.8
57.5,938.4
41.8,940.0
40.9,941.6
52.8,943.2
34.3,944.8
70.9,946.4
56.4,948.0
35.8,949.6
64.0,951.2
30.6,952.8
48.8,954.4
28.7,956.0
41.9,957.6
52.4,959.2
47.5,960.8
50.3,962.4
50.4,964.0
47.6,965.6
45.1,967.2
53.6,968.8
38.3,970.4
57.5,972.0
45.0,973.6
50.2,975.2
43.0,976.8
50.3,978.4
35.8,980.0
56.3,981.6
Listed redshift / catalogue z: 0.997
